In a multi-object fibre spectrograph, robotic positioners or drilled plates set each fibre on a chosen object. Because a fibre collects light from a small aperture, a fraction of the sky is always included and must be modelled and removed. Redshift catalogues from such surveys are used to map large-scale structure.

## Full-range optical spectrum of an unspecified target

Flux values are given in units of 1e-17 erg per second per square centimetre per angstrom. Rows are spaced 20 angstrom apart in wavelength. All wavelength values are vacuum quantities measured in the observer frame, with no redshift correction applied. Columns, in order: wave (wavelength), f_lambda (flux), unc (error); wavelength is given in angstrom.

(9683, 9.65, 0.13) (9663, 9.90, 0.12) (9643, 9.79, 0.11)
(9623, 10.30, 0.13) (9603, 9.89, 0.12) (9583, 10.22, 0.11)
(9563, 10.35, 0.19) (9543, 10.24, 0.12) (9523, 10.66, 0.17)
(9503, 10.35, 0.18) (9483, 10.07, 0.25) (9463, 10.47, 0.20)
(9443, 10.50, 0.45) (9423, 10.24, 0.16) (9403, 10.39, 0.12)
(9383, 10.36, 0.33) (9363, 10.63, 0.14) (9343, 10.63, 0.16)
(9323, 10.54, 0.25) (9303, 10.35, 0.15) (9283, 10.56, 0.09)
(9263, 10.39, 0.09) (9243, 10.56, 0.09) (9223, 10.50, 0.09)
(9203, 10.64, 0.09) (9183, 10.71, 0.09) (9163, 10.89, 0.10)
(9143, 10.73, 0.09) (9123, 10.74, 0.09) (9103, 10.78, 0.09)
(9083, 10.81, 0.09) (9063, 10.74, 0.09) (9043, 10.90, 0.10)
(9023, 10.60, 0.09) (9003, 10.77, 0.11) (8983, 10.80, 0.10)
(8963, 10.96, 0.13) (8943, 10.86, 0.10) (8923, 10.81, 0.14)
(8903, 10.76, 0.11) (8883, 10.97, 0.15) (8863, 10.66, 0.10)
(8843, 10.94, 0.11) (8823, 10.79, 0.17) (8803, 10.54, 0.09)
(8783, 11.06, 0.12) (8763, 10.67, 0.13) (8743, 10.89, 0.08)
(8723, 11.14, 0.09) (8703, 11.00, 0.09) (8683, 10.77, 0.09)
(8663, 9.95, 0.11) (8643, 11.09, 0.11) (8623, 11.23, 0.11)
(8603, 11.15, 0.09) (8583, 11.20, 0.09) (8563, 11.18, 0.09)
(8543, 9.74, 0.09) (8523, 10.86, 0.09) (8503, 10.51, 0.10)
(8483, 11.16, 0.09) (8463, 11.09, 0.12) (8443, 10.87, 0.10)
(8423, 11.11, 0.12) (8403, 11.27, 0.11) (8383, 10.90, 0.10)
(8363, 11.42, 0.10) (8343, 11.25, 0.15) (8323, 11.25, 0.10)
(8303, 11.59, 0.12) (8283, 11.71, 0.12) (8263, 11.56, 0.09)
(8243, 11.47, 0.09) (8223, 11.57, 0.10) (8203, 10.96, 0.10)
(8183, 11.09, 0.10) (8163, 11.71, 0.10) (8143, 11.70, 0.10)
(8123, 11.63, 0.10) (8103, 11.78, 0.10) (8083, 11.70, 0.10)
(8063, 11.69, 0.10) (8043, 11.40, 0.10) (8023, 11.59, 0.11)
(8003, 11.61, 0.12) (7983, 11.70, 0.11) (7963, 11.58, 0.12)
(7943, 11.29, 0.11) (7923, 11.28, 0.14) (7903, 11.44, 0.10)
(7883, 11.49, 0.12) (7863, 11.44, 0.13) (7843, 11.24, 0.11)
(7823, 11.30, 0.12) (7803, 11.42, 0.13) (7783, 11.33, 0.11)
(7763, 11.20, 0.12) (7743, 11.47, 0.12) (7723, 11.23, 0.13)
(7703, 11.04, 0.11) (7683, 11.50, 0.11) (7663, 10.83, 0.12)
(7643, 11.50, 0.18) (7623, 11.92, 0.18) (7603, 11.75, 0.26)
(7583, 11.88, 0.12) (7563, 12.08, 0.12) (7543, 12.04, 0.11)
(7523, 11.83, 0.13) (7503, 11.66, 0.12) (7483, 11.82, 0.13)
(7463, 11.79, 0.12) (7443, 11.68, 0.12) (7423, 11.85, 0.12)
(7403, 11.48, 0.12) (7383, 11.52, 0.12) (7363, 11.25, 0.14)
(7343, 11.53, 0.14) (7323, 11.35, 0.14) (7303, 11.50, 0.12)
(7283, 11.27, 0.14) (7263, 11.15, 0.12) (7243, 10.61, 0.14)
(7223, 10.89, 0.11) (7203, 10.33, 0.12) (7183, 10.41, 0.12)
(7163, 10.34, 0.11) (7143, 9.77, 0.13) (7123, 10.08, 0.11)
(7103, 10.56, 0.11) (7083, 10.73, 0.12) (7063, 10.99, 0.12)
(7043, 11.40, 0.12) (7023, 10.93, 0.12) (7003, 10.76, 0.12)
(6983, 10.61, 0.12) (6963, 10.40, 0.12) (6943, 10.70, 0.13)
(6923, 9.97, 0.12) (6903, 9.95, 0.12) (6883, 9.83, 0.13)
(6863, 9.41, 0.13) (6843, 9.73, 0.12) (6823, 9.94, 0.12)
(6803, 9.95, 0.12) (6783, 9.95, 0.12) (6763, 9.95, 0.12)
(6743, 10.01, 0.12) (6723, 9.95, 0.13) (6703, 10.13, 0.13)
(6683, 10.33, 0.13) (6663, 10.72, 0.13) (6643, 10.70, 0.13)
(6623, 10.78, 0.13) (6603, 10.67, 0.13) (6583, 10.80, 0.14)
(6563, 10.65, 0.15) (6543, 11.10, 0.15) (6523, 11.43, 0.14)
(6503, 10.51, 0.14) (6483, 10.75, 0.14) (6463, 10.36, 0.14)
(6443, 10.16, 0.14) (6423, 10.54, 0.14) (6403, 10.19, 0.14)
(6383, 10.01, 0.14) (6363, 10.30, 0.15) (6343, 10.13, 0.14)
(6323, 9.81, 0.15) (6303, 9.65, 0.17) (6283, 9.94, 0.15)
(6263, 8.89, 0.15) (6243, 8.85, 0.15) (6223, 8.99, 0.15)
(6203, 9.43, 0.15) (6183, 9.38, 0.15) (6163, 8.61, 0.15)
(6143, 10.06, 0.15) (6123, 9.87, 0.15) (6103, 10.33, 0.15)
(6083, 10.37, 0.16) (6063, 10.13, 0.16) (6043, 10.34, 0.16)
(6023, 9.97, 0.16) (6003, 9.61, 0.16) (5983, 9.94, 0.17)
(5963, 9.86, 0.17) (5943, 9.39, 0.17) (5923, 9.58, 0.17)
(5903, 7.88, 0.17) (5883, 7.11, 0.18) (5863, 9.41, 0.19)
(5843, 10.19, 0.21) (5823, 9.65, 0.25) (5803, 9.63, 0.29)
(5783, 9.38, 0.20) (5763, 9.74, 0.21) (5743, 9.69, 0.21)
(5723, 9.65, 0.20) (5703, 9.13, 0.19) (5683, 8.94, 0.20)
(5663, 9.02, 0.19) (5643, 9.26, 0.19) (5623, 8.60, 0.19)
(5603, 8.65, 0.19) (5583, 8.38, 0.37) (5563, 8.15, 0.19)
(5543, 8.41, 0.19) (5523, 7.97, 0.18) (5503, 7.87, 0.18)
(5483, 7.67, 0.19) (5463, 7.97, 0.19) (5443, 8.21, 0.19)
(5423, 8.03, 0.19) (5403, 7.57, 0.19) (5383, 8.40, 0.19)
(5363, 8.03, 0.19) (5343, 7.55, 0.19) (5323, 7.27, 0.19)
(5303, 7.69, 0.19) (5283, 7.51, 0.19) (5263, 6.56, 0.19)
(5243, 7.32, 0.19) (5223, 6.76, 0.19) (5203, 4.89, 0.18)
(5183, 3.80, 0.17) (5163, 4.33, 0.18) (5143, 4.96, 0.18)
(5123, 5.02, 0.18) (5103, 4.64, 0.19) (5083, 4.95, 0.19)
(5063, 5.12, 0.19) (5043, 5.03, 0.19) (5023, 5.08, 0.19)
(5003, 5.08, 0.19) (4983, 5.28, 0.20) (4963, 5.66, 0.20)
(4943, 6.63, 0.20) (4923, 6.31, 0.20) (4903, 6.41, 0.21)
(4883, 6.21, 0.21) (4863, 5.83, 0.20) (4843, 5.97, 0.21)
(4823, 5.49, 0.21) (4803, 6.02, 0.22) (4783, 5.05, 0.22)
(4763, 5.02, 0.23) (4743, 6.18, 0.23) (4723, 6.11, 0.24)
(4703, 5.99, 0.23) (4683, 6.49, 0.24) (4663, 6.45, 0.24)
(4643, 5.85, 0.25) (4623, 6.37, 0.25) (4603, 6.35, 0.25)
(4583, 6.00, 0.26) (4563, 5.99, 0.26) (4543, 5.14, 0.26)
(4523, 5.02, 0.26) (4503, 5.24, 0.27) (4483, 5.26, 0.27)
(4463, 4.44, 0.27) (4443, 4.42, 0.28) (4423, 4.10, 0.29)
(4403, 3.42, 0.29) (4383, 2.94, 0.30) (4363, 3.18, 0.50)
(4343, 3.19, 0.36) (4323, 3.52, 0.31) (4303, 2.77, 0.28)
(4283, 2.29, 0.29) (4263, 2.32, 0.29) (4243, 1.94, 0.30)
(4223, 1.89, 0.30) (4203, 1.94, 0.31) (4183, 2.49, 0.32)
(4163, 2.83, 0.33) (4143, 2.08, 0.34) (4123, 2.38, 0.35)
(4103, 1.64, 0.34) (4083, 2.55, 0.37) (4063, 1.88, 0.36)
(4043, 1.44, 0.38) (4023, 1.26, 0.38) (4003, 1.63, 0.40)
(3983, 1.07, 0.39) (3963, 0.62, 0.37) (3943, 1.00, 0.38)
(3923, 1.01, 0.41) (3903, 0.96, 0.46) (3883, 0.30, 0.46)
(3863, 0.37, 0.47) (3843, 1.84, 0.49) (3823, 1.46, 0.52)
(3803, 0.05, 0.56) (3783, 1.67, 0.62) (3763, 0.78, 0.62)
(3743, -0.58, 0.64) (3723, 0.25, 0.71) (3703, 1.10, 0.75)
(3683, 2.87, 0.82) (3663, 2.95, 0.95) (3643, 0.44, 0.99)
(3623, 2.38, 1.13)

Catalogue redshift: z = 0.00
